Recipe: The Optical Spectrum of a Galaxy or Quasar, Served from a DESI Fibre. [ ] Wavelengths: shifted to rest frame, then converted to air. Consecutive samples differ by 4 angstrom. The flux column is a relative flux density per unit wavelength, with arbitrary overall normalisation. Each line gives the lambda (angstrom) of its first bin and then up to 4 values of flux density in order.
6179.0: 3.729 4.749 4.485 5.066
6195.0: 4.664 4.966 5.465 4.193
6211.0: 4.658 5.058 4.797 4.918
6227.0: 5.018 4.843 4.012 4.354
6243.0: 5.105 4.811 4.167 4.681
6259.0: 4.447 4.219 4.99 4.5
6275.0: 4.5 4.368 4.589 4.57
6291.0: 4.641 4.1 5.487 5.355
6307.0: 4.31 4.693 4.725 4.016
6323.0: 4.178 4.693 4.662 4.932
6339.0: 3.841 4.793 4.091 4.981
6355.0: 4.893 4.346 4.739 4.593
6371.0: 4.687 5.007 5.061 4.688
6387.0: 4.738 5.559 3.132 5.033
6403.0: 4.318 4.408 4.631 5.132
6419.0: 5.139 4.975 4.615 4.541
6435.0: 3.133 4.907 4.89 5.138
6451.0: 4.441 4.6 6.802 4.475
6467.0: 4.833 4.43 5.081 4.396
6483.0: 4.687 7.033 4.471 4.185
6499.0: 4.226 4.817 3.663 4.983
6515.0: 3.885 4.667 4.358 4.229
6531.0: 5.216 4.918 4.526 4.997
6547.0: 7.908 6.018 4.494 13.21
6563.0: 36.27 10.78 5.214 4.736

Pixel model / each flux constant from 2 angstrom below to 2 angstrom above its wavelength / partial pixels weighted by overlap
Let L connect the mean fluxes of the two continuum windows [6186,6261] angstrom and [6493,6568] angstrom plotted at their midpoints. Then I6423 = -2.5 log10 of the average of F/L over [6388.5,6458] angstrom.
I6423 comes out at 0.332 mag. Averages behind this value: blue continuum 4.72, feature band 4.66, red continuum 7.18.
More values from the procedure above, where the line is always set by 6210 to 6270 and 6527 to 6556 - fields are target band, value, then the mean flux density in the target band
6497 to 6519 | 0.217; 4.35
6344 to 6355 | 0.070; 4.62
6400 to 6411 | 0.135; 4.47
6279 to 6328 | 0.050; 4.6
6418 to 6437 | 0.152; 4.45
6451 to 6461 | -0.054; 5.45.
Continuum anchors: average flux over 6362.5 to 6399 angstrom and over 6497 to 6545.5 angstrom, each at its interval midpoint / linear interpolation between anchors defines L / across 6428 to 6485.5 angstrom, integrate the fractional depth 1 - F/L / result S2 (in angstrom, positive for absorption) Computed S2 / -1.5 angstrom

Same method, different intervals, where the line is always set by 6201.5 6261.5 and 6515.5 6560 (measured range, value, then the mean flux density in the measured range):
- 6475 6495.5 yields 1.7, 5.02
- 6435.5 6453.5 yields 2.2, 4.69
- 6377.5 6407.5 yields 3.3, 4.62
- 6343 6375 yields 2.7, 4.65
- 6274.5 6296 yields 1.7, 4.48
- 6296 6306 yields -0.6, 5.18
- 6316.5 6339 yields 2.5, 4.44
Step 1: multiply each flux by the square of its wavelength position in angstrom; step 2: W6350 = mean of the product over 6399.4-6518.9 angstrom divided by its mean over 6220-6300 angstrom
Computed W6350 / 1.1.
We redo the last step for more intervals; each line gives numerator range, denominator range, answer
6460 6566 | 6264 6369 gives 1.49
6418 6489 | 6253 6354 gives 1.12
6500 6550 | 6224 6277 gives 1.15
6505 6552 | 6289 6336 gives 1.14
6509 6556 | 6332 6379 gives 1.14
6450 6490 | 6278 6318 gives 1.15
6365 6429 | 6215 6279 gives 1.07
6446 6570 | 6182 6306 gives 1.48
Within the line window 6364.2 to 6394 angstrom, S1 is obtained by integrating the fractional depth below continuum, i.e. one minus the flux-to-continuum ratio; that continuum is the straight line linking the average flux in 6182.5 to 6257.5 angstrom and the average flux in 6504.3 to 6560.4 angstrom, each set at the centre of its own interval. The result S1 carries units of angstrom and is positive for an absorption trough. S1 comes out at 1.4 angstrom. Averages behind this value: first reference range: 4.74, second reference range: 5.41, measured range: 4.84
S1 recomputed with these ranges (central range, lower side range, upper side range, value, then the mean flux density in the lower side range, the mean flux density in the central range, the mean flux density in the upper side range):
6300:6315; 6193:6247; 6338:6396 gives -0.4 angstrom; 4.77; 4.82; 4.65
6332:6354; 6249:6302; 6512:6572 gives 3.6 angstrom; 4.57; 4.55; 8.04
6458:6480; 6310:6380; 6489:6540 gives -2.2 angstrom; 4.6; 4.95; 4.47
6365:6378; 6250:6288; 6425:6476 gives -0.4 angstrom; 4.51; 4.79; 4.75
